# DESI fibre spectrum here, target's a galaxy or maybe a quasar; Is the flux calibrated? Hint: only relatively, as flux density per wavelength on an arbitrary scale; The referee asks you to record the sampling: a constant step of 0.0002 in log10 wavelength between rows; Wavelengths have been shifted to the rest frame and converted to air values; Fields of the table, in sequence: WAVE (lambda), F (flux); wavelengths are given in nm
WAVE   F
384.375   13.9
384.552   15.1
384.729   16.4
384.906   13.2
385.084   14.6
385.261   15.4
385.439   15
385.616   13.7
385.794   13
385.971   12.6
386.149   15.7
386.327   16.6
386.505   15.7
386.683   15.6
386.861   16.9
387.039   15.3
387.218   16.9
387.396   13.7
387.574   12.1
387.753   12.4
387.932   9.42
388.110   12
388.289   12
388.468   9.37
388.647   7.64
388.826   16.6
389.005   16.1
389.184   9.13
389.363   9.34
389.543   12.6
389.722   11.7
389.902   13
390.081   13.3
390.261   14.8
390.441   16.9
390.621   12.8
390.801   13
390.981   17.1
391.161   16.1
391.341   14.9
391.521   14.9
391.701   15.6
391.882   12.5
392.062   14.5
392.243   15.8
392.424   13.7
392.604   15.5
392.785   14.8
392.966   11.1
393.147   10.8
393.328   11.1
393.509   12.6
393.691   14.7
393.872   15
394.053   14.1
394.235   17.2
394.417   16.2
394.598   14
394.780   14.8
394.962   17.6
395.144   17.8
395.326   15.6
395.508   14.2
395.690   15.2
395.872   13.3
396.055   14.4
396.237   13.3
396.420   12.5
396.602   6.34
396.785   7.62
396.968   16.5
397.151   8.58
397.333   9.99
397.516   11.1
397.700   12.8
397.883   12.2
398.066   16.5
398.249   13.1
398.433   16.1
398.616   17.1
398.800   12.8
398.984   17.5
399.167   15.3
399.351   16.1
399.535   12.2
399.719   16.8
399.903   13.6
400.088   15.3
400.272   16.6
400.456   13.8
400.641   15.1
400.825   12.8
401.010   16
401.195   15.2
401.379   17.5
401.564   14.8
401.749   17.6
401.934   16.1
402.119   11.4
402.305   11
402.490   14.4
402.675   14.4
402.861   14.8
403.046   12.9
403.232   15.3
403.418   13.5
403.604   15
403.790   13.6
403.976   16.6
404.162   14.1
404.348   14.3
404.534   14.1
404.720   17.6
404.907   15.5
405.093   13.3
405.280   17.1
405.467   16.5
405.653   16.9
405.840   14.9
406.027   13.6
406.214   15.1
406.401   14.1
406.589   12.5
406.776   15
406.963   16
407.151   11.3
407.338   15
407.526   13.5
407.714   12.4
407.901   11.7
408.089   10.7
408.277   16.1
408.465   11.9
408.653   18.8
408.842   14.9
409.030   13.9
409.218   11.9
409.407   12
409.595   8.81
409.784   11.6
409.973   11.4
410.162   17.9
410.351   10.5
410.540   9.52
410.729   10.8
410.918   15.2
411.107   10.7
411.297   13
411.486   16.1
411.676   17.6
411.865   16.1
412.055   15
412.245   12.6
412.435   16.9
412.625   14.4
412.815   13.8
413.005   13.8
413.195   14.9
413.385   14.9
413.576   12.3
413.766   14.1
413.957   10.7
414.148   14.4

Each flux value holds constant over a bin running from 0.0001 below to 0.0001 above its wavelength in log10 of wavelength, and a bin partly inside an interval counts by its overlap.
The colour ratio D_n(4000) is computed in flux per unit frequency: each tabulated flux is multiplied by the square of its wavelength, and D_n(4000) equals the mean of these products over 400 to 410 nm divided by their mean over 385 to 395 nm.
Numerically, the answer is 1.1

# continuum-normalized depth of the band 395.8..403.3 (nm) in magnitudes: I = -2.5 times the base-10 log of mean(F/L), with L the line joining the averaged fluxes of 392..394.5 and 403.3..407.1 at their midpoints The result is 0.05 mag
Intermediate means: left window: 14.1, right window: 14.9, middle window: 13.9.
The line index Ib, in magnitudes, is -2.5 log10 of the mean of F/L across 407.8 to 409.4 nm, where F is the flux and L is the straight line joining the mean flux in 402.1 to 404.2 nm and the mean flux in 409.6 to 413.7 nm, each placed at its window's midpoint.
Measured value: 0.01 mag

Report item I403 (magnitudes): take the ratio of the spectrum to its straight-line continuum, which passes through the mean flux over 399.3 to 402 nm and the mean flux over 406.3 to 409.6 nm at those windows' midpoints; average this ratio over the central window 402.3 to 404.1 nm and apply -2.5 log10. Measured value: 0.026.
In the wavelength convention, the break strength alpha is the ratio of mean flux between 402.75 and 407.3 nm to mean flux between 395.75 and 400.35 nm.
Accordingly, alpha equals 1.09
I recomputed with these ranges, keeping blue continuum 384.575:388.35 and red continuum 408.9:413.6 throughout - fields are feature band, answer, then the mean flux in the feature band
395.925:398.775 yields 0.11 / 12.6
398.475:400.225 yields -0.11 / 15.3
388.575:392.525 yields 0.03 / 13.8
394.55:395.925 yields -0.11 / 15.4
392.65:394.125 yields 0.07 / 13.1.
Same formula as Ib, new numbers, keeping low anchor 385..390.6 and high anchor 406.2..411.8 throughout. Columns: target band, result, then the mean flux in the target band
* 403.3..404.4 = -0.09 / 14.5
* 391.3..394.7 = -0.05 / 14.2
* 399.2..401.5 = -0.13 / 15.1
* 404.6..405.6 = -0.20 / 16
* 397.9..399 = -0.13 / 15.2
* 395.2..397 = 0.05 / 12.9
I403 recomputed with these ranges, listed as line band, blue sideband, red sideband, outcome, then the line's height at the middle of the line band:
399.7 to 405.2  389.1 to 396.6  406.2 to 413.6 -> -0.073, 13.8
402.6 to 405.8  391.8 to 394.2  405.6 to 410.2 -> -0.108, 13.6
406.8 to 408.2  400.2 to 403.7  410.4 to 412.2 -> 0.078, 14.1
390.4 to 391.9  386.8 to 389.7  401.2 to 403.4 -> -0.154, 12.9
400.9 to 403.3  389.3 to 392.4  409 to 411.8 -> -0.108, 13.3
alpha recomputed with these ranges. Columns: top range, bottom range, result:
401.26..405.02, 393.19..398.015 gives 1.10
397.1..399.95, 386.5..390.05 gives 1.09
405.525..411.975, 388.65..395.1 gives 0.97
